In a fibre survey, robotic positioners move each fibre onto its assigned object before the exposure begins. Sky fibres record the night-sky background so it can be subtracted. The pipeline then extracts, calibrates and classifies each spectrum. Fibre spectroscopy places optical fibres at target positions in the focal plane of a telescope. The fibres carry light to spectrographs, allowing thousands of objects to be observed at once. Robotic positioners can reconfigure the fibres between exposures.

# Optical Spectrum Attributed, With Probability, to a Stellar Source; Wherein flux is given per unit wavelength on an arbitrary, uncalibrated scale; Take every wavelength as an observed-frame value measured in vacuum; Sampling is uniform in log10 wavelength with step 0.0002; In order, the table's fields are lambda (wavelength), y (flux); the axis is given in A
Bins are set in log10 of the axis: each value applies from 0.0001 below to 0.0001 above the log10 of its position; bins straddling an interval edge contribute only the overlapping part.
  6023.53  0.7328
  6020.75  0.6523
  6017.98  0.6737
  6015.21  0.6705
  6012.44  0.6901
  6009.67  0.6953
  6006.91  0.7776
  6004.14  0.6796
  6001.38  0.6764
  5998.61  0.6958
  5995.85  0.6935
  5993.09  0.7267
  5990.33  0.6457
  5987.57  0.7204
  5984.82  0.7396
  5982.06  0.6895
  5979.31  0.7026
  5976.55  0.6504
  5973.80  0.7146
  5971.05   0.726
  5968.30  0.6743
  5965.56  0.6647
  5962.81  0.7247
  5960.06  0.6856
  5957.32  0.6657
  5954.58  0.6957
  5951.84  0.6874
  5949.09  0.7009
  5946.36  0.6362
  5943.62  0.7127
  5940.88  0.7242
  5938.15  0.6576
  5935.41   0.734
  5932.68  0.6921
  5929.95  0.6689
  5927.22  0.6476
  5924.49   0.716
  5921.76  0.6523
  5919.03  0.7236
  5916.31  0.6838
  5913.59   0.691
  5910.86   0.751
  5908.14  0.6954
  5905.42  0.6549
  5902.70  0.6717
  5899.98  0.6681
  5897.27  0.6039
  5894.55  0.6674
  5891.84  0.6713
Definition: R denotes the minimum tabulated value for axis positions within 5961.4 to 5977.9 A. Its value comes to 0.6504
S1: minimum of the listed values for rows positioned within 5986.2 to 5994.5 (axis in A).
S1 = 0.6457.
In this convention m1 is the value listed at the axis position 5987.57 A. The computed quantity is 0.7204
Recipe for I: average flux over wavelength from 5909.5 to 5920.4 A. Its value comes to 0.712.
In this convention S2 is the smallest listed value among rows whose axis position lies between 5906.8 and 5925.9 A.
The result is 0.6523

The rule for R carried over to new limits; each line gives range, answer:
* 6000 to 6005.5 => 0.6764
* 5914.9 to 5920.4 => 0.6838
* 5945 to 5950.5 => 0.6362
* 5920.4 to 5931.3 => 0.6476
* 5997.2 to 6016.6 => 0.6705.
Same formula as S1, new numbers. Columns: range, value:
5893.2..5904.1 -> 0.6039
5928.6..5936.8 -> 0.6689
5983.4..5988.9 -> 0.7204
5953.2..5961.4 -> 0.6657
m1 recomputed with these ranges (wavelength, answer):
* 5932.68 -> 0.6921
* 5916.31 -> 0.6838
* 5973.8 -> 0.7146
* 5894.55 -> 0.6674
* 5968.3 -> 0.6743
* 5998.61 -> 0.6958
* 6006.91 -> 0.7776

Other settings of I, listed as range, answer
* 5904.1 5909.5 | 0.675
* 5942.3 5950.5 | 0.683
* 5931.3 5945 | 0.704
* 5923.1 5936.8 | 0.691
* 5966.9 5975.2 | 0.705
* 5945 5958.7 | 0.678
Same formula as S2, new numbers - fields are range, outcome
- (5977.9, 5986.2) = 0.6895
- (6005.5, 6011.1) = 0.6953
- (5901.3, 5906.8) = 0.6549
